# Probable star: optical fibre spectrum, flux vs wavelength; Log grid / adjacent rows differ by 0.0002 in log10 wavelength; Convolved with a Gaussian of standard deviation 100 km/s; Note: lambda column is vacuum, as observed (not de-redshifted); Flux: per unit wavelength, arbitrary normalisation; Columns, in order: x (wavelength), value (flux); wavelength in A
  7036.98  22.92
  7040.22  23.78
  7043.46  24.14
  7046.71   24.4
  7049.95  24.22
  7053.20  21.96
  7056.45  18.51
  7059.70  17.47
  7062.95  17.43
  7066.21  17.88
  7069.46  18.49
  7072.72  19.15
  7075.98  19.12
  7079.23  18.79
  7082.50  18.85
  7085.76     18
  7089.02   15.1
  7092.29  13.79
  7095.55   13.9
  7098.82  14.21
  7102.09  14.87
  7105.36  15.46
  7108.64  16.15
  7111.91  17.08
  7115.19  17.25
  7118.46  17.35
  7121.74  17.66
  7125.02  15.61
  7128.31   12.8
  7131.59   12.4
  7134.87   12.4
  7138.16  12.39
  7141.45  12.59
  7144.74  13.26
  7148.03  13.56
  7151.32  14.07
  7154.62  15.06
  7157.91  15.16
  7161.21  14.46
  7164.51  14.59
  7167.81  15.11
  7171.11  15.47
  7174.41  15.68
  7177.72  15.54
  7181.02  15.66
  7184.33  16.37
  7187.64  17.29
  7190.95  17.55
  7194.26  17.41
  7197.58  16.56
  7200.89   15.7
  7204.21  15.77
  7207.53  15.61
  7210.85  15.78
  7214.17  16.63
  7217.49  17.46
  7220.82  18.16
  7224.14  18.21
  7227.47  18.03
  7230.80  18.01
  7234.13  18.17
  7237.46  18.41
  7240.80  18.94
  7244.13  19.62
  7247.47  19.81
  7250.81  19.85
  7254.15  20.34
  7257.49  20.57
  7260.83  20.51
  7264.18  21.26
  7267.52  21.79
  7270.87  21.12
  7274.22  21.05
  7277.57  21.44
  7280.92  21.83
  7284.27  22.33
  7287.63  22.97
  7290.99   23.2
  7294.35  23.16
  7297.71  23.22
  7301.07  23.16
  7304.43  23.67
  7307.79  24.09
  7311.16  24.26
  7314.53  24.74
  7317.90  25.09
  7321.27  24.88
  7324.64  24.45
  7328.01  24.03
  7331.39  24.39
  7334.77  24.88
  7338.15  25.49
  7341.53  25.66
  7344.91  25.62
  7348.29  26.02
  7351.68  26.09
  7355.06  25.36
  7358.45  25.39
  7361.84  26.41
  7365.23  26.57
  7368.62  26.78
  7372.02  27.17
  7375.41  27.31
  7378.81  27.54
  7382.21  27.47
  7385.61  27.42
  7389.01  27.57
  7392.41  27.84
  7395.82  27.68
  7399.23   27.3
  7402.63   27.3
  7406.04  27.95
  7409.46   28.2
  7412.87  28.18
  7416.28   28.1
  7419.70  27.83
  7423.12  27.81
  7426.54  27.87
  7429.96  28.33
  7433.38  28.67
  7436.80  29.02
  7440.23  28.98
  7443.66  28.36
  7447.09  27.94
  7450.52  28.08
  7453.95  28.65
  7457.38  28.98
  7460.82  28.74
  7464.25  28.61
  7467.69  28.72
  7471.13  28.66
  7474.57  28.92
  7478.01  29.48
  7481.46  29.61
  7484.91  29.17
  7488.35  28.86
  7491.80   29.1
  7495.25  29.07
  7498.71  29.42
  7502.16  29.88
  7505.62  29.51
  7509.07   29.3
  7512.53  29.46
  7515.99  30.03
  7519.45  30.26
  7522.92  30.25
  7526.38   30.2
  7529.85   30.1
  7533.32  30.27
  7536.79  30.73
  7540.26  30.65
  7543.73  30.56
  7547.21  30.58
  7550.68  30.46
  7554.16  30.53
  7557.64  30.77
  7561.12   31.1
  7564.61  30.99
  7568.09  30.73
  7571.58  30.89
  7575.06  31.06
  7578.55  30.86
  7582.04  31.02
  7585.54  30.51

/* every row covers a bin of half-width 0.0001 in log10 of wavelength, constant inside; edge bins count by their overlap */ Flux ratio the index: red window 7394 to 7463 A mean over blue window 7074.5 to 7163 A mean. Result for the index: 1.85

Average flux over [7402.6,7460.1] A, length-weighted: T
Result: 28.3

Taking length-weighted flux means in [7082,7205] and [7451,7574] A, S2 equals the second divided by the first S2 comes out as 1.95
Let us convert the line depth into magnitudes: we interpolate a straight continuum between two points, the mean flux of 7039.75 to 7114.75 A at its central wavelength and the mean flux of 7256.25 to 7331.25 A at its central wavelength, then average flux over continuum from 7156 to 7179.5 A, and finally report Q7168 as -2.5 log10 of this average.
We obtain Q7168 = 0.313 mag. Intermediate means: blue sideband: 18.3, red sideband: 22.9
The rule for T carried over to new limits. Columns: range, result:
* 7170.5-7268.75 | 17.9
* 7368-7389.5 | 27.3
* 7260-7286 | 21.4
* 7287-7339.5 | 24.1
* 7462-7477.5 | 28.8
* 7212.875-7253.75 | 18.5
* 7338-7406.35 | 26.8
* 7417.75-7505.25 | 28.8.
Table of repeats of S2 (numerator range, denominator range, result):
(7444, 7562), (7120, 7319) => 1.62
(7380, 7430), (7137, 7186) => 1.90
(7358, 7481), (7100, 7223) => 1.81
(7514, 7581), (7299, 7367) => 1.22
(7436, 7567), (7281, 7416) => 1.15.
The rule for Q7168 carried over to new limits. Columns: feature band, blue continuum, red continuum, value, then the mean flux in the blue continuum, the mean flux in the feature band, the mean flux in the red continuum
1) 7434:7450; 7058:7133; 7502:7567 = -0.044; 16.5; 28.5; 30.3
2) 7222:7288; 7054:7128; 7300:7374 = 0.119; 16.9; 20.1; 25.2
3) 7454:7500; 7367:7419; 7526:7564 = 0.008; 27.6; 29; 30.6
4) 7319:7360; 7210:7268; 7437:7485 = -0.080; 19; 25.2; 28.8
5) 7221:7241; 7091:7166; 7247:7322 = 0.084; 14.6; 18.2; 22.4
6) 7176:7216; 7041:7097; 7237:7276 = 0.215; 19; 16.3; 20.3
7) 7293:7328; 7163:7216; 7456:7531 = -0.130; 16.1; 24.1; 29.4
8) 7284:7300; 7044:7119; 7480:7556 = 0.031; 17.9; 23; 29.9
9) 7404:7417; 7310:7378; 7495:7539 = -0.033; 25.6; 28.1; 29.9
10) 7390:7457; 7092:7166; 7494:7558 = -0.081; 14.6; 28.1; 30.1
